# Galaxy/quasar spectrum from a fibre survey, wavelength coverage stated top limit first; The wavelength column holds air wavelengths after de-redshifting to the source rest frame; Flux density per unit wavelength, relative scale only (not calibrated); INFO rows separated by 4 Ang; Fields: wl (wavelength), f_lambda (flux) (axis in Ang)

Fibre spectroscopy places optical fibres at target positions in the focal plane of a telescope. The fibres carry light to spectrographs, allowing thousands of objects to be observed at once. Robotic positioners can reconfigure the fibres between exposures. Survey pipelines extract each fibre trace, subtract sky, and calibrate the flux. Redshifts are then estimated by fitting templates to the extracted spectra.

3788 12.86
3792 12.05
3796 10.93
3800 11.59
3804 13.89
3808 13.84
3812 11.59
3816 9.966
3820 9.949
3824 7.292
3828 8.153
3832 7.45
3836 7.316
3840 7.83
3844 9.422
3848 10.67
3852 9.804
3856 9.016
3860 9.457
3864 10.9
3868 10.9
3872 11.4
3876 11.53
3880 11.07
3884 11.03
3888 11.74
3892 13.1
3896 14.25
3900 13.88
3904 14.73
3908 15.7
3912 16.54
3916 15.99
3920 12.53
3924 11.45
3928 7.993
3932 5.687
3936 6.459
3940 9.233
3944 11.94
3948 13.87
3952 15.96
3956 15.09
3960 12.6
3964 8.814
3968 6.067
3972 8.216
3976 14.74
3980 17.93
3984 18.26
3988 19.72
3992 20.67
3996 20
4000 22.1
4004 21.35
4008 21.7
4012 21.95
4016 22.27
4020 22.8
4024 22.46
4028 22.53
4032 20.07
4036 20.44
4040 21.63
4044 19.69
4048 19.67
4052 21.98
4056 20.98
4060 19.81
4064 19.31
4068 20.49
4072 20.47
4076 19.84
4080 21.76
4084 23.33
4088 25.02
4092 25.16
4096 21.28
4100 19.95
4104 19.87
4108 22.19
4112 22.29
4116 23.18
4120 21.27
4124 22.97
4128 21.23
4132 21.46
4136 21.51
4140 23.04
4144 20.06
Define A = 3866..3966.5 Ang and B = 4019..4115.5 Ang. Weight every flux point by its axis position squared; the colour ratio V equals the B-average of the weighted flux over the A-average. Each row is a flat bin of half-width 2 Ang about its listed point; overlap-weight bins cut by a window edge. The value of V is 1.9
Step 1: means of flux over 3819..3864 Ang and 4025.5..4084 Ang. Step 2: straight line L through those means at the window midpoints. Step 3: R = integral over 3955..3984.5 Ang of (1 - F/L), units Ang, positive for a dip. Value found 6.78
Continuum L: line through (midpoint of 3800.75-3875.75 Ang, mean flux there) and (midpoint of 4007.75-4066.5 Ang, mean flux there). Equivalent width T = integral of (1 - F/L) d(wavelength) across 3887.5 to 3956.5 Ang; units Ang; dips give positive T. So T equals 9.5 Ang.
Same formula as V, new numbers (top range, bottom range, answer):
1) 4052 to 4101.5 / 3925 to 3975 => 2.23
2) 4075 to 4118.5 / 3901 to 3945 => 2.07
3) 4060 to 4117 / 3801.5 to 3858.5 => 2.53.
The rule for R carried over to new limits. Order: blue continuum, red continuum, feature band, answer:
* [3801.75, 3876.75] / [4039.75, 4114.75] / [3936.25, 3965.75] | 6.1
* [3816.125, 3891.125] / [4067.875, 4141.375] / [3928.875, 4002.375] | 8.3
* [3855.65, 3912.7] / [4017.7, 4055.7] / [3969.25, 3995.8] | 2.4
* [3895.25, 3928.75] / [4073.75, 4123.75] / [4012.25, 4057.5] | -4.9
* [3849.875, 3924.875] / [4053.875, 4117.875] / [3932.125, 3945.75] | 5.6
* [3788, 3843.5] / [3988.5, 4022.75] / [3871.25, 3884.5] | 2.5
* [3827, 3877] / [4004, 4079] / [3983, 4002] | -2.3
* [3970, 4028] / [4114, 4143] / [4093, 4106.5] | 0.4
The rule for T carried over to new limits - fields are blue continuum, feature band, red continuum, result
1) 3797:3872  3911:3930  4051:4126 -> 1.59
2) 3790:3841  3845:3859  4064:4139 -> 2.26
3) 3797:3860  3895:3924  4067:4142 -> -2.62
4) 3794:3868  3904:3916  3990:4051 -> -0.95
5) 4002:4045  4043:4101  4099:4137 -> 0.83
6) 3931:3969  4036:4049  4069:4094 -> -0.94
